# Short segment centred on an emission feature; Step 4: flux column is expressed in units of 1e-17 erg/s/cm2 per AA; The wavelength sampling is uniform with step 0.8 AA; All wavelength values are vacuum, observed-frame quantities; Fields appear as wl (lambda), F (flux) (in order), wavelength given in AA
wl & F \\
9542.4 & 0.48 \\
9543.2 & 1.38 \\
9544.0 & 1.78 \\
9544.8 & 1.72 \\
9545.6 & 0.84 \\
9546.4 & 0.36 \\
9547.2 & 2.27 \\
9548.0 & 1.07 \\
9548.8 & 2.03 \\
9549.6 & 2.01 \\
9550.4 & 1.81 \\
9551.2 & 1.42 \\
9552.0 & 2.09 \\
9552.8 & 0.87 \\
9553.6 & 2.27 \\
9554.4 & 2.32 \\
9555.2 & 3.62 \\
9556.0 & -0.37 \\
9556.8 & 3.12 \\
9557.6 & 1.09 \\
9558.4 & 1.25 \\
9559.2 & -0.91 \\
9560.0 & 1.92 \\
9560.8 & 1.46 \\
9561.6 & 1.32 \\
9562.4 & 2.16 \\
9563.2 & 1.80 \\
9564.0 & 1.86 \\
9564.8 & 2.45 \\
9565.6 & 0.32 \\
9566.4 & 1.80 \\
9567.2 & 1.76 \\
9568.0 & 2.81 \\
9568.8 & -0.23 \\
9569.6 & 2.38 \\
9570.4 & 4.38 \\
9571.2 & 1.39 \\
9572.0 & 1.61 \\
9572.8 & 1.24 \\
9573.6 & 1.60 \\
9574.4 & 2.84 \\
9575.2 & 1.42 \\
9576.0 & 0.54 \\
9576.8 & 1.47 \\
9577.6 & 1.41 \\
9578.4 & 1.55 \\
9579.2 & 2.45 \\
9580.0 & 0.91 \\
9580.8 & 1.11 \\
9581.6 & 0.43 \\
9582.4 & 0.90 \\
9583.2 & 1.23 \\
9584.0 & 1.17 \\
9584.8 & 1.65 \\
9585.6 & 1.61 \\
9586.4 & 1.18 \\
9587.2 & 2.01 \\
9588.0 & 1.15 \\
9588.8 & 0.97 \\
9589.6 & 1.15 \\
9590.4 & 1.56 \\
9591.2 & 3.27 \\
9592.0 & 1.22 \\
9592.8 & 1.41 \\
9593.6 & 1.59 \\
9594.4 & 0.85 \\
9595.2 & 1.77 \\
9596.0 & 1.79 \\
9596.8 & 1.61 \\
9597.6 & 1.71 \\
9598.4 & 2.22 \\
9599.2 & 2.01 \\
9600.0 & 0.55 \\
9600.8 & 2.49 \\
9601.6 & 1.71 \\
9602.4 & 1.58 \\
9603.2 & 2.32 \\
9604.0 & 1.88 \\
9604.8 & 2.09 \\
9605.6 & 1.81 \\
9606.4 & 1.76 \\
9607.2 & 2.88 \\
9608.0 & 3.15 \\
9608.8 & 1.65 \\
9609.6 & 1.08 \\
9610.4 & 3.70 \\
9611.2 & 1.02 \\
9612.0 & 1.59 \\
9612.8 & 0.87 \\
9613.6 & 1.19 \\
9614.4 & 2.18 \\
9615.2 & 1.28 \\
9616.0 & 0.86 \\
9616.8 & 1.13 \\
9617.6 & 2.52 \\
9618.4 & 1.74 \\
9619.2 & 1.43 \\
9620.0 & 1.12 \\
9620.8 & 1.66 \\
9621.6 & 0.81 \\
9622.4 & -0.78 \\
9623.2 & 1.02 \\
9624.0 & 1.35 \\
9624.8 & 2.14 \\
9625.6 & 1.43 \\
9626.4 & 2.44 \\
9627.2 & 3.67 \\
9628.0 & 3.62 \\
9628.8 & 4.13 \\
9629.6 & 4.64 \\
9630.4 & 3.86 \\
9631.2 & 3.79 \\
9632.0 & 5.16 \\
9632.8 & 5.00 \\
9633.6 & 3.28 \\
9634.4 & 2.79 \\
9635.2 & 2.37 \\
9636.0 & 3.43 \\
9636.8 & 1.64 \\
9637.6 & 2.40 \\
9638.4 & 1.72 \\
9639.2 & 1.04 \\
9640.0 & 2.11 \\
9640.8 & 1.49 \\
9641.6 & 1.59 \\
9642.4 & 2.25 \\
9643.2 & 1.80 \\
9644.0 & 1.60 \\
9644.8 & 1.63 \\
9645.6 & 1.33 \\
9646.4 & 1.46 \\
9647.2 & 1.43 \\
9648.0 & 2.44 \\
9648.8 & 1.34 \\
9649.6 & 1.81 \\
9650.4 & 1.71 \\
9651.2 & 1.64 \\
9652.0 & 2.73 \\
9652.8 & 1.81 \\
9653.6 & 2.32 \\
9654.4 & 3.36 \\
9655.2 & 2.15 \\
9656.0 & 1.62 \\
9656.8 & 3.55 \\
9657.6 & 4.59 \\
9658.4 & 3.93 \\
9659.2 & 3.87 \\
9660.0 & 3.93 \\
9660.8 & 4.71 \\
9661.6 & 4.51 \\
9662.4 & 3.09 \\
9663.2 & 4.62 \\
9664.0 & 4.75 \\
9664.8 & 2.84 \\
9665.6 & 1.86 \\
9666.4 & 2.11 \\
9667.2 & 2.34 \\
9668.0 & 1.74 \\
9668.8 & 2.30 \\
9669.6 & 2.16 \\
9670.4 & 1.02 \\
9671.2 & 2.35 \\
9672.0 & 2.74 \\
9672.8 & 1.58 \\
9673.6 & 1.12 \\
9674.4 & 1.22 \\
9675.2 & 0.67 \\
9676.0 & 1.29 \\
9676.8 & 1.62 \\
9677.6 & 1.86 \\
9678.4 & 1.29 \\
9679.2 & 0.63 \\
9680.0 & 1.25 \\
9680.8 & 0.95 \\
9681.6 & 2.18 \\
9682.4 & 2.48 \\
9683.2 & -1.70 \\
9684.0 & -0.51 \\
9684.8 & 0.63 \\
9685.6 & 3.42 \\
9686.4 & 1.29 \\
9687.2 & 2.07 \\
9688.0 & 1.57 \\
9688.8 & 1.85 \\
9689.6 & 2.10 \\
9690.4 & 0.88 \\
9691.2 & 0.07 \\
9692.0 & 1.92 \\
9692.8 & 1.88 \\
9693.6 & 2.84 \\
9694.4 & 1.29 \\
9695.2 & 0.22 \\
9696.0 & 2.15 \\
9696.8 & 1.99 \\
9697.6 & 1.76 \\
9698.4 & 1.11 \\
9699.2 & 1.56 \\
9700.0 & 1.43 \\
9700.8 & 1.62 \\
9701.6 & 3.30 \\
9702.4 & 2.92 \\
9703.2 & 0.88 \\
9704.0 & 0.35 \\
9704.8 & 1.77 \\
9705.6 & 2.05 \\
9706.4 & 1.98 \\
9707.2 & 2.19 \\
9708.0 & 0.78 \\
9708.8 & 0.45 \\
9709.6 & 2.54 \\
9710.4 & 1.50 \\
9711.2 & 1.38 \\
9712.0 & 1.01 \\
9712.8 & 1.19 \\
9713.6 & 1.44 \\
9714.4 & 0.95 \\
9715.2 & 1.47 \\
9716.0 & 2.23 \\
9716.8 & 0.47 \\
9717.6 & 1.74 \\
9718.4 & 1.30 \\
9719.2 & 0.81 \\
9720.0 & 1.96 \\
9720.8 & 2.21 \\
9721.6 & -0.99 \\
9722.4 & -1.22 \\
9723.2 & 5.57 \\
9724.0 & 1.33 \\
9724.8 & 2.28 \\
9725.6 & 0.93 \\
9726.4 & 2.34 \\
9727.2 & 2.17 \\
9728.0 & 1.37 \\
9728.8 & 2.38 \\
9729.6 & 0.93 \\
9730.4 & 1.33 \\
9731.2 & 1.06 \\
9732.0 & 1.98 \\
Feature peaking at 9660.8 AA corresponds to [N II] 6583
